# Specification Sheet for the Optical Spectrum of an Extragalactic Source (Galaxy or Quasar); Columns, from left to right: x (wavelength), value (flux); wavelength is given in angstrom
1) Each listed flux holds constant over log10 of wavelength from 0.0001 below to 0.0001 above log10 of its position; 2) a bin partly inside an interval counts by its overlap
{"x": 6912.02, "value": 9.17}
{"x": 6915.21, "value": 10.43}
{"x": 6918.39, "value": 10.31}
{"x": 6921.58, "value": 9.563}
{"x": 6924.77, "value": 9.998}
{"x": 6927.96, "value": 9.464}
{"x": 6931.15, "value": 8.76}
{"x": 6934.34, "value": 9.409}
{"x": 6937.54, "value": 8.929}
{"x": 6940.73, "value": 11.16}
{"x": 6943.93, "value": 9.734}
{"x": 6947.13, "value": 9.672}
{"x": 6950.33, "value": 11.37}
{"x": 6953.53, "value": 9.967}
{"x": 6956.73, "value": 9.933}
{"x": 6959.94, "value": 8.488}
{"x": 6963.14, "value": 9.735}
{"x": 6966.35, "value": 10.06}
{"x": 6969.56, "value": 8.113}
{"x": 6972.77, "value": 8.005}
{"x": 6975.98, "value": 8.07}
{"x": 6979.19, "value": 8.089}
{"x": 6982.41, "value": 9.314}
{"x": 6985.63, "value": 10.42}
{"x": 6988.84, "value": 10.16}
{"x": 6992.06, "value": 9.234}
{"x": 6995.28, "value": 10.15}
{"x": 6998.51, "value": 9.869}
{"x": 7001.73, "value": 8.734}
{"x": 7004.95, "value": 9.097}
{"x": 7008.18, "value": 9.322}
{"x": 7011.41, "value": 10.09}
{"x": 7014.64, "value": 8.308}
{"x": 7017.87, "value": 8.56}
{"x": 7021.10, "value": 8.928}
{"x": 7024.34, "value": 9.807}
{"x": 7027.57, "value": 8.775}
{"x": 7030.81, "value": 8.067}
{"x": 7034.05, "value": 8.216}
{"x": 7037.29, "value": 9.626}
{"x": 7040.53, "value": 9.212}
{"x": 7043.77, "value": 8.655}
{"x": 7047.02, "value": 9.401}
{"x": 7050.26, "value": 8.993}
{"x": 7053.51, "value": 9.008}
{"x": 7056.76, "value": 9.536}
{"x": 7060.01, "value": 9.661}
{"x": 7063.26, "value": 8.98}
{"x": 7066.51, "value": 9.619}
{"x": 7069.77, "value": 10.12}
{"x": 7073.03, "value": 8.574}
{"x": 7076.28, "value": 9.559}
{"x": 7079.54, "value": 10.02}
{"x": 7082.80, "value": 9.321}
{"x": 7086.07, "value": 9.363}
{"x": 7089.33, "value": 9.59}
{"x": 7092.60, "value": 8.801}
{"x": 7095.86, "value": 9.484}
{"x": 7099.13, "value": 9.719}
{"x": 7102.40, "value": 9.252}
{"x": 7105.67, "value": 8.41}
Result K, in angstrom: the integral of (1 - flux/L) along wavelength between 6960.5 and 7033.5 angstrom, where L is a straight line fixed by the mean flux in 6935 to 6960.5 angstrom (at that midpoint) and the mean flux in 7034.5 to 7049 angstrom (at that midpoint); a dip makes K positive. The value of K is 3.2 angstrom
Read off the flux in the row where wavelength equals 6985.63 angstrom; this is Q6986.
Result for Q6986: 10.42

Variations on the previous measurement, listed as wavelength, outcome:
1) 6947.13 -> 9.672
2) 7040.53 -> 9.212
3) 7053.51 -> 9.008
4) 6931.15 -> 8.76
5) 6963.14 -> 9.735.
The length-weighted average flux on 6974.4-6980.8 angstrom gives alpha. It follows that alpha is 8.08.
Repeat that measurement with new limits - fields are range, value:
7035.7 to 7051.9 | 9.18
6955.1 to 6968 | 9.55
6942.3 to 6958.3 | 10.1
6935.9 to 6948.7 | 9.87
